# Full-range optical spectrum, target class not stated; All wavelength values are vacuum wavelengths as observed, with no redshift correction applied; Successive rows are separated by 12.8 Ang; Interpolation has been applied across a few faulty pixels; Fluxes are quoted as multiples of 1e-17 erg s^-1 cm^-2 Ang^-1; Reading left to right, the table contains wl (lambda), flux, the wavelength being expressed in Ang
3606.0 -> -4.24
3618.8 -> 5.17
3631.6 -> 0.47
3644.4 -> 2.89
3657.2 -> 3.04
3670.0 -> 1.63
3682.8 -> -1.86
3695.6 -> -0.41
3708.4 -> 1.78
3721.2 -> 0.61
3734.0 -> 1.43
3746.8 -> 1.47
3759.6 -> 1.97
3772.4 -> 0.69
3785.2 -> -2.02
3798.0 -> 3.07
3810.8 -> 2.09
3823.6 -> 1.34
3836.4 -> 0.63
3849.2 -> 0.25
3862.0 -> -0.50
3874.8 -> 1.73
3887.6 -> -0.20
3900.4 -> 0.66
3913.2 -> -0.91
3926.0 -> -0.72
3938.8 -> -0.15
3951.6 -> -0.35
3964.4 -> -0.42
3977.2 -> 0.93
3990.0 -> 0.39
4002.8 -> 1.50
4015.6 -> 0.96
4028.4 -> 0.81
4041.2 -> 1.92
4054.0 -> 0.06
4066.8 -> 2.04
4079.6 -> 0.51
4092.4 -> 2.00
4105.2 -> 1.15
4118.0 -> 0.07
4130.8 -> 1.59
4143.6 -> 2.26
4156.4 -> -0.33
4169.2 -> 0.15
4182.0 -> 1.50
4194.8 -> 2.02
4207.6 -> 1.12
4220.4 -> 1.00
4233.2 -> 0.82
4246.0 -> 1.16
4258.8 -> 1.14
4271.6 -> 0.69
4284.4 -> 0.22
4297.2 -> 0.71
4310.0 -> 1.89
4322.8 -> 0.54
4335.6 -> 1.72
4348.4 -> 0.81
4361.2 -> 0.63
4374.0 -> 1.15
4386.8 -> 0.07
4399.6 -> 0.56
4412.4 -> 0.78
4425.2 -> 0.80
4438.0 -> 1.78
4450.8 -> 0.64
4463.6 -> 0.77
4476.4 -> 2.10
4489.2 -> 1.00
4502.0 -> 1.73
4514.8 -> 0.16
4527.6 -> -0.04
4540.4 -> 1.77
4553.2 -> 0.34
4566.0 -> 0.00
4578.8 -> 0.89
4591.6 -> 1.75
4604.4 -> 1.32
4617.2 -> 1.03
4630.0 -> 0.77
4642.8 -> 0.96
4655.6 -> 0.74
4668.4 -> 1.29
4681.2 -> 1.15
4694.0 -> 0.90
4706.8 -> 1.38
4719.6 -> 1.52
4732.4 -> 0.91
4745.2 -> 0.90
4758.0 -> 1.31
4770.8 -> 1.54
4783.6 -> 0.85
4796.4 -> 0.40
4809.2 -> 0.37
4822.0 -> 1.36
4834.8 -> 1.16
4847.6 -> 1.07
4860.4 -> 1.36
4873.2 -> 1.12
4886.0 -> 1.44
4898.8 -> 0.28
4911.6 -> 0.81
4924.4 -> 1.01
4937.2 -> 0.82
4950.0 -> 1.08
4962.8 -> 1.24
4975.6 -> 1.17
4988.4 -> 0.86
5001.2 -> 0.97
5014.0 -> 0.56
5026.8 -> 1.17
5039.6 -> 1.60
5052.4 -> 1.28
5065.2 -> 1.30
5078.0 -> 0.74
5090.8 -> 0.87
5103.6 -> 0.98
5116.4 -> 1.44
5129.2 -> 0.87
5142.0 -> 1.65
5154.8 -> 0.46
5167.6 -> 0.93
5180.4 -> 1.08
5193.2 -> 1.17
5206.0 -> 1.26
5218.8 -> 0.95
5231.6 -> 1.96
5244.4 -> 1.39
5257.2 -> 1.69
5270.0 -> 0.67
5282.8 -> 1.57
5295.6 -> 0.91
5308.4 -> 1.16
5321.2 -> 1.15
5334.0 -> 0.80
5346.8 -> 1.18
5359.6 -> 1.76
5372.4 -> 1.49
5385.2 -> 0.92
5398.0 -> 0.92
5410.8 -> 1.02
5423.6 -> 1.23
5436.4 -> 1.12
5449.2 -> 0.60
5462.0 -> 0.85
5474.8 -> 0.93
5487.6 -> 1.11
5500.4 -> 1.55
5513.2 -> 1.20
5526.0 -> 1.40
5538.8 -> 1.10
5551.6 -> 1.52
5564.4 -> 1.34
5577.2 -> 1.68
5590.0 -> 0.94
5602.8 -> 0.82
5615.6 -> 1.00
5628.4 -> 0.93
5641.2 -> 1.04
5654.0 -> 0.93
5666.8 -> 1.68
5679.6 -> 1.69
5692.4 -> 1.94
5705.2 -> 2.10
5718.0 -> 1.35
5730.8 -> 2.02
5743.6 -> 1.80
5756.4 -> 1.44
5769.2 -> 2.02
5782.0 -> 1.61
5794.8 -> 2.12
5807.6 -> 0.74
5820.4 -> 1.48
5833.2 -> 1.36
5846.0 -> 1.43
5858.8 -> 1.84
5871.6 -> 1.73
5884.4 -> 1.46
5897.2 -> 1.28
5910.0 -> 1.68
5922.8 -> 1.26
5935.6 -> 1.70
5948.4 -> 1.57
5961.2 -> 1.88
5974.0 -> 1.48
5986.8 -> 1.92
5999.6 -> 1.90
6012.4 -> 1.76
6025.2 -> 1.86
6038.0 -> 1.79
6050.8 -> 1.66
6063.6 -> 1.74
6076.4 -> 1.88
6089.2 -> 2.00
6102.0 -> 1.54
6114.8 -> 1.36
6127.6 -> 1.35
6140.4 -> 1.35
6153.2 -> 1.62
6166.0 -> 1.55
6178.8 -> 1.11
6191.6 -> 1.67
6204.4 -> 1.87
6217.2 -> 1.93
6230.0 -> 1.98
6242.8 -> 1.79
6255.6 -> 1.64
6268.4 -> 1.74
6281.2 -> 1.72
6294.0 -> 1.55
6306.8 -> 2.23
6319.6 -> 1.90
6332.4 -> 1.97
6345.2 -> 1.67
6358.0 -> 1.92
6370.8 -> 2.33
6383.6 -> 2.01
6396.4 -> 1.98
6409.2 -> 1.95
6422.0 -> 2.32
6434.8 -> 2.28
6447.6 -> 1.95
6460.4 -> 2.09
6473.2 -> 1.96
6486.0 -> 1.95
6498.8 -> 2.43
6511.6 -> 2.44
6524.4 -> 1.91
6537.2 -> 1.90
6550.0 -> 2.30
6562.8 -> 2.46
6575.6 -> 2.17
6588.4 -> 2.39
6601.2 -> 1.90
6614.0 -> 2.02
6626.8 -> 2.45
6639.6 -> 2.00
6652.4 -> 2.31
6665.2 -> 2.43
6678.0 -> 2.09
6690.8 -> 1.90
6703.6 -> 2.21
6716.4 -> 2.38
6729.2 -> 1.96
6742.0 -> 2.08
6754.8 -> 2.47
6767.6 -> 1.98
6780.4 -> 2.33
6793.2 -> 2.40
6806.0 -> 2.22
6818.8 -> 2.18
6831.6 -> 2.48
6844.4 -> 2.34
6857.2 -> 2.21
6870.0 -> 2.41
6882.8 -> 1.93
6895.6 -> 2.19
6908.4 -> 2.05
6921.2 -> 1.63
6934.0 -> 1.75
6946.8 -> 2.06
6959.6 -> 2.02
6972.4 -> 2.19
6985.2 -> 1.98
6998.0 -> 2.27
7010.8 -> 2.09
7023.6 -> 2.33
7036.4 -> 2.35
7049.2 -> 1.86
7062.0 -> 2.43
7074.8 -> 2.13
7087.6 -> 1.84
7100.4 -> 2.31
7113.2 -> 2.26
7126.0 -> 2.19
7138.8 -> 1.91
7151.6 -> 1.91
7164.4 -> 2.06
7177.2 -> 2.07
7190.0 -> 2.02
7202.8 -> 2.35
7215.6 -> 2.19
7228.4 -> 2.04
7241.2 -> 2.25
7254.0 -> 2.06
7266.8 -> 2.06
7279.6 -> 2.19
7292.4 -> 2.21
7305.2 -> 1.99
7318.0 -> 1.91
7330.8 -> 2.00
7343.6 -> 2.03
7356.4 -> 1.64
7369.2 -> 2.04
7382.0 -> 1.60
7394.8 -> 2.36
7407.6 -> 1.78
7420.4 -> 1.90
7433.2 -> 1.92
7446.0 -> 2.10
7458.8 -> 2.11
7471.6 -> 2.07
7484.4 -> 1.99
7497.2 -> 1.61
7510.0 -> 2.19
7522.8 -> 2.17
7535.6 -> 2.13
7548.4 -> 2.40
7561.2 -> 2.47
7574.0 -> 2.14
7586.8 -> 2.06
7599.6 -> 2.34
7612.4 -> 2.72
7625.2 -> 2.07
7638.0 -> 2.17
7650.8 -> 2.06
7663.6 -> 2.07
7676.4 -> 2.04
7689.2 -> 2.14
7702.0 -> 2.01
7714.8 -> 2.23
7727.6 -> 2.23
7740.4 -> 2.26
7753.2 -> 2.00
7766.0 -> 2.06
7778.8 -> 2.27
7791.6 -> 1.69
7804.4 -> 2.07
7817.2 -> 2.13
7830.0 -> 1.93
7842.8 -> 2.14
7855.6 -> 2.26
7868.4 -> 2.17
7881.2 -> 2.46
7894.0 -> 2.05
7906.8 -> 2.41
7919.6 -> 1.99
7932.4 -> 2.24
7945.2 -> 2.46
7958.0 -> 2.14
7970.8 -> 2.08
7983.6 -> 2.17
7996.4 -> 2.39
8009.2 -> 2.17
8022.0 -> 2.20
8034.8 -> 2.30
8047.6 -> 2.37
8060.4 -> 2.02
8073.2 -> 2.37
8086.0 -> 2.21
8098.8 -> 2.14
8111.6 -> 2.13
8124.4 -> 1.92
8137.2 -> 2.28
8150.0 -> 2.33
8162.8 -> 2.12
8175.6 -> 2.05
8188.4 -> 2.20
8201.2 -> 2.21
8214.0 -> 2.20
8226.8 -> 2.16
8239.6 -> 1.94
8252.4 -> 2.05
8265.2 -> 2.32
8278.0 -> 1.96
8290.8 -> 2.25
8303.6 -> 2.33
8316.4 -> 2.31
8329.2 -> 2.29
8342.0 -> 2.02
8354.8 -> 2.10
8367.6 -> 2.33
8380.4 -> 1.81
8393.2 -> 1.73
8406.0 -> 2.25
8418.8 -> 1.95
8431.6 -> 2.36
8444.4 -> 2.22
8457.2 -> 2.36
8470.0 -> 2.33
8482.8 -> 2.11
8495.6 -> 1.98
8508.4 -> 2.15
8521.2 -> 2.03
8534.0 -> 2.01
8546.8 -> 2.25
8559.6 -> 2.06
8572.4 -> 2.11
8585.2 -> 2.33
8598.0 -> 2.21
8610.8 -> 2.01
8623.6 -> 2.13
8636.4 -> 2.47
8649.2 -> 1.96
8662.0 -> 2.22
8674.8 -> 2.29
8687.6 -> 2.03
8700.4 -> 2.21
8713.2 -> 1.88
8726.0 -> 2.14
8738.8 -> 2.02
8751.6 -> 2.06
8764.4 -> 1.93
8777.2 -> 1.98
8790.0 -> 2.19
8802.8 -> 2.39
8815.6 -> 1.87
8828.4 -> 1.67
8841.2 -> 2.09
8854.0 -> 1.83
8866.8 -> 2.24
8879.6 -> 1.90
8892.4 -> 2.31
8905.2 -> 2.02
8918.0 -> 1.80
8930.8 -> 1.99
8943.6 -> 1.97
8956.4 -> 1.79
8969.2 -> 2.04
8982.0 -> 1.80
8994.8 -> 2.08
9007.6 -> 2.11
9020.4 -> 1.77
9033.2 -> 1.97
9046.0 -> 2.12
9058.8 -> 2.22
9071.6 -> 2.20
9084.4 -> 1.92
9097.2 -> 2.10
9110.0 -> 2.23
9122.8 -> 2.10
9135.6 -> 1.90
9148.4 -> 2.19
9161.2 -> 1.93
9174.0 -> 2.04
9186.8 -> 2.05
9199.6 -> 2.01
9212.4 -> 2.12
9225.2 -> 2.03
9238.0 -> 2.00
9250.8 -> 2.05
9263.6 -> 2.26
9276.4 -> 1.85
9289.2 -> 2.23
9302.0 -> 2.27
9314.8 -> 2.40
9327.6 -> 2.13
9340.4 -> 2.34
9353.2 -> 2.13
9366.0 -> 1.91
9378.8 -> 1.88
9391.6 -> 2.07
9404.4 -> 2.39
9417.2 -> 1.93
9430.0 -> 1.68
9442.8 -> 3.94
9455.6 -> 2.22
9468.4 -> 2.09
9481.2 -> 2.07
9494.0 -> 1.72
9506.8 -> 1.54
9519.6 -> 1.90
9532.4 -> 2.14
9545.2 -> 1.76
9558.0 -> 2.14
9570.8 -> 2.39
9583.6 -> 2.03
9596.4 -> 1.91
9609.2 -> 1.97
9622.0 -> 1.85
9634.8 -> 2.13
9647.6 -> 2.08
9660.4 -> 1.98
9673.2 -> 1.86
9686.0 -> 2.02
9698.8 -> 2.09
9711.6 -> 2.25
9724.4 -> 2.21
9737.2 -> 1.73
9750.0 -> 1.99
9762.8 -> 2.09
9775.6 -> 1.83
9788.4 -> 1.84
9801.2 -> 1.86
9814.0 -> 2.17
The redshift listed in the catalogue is 0.42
